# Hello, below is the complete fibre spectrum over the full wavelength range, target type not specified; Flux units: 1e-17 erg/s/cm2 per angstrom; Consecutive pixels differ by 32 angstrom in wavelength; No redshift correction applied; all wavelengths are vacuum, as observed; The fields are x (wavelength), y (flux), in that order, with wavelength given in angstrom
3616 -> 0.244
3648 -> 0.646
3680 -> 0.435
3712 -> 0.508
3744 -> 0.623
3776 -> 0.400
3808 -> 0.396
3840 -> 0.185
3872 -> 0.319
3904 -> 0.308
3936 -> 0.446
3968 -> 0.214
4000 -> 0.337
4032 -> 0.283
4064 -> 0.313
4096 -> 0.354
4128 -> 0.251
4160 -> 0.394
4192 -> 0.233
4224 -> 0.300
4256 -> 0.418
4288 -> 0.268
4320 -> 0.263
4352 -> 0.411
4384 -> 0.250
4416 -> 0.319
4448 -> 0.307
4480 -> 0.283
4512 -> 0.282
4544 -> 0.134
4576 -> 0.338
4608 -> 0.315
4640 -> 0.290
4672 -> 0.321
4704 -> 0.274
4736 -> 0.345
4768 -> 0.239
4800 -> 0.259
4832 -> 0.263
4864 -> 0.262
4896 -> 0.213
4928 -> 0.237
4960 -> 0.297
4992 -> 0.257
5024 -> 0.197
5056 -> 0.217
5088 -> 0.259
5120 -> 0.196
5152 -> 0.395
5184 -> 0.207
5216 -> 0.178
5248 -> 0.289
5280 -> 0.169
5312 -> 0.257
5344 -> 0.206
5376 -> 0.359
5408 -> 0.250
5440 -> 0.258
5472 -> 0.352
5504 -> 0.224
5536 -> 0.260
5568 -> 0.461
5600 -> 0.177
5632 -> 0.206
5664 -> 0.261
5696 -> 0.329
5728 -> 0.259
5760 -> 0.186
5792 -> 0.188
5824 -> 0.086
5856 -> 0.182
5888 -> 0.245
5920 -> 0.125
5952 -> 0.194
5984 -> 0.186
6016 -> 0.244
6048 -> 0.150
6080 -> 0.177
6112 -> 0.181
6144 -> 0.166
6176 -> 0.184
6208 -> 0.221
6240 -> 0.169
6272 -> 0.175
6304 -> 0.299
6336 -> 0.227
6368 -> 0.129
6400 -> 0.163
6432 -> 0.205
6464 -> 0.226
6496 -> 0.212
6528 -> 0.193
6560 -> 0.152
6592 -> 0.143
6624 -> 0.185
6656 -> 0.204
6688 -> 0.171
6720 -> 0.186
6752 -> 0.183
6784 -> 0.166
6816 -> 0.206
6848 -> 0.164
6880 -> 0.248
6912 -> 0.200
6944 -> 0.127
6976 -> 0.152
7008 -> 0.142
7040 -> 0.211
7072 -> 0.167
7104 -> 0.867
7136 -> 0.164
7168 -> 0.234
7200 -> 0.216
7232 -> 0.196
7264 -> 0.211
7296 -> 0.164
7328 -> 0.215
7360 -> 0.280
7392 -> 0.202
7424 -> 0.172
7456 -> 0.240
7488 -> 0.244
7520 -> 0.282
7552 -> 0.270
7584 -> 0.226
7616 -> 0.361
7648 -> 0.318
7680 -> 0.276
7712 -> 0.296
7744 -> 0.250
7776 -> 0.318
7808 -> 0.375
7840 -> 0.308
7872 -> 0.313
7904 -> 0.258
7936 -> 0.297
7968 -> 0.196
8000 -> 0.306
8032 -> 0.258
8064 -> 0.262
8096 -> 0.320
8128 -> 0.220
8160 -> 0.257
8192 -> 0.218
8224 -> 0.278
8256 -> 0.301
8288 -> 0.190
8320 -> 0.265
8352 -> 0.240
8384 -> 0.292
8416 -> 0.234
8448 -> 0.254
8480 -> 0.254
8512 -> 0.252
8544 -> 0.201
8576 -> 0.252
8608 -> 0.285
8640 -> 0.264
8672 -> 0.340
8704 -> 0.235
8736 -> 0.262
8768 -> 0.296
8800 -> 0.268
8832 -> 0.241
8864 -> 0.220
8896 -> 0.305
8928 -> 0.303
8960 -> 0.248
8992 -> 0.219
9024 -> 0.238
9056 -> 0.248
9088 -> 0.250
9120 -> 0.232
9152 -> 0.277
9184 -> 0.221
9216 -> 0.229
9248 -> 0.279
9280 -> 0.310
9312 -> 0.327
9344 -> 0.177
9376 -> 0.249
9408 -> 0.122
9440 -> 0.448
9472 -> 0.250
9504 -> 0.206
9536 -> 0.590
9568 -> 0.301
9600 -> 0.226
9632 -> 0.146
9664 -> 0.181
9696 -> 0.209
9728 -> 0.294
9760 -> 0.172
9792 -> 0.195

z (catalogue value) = 0.905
